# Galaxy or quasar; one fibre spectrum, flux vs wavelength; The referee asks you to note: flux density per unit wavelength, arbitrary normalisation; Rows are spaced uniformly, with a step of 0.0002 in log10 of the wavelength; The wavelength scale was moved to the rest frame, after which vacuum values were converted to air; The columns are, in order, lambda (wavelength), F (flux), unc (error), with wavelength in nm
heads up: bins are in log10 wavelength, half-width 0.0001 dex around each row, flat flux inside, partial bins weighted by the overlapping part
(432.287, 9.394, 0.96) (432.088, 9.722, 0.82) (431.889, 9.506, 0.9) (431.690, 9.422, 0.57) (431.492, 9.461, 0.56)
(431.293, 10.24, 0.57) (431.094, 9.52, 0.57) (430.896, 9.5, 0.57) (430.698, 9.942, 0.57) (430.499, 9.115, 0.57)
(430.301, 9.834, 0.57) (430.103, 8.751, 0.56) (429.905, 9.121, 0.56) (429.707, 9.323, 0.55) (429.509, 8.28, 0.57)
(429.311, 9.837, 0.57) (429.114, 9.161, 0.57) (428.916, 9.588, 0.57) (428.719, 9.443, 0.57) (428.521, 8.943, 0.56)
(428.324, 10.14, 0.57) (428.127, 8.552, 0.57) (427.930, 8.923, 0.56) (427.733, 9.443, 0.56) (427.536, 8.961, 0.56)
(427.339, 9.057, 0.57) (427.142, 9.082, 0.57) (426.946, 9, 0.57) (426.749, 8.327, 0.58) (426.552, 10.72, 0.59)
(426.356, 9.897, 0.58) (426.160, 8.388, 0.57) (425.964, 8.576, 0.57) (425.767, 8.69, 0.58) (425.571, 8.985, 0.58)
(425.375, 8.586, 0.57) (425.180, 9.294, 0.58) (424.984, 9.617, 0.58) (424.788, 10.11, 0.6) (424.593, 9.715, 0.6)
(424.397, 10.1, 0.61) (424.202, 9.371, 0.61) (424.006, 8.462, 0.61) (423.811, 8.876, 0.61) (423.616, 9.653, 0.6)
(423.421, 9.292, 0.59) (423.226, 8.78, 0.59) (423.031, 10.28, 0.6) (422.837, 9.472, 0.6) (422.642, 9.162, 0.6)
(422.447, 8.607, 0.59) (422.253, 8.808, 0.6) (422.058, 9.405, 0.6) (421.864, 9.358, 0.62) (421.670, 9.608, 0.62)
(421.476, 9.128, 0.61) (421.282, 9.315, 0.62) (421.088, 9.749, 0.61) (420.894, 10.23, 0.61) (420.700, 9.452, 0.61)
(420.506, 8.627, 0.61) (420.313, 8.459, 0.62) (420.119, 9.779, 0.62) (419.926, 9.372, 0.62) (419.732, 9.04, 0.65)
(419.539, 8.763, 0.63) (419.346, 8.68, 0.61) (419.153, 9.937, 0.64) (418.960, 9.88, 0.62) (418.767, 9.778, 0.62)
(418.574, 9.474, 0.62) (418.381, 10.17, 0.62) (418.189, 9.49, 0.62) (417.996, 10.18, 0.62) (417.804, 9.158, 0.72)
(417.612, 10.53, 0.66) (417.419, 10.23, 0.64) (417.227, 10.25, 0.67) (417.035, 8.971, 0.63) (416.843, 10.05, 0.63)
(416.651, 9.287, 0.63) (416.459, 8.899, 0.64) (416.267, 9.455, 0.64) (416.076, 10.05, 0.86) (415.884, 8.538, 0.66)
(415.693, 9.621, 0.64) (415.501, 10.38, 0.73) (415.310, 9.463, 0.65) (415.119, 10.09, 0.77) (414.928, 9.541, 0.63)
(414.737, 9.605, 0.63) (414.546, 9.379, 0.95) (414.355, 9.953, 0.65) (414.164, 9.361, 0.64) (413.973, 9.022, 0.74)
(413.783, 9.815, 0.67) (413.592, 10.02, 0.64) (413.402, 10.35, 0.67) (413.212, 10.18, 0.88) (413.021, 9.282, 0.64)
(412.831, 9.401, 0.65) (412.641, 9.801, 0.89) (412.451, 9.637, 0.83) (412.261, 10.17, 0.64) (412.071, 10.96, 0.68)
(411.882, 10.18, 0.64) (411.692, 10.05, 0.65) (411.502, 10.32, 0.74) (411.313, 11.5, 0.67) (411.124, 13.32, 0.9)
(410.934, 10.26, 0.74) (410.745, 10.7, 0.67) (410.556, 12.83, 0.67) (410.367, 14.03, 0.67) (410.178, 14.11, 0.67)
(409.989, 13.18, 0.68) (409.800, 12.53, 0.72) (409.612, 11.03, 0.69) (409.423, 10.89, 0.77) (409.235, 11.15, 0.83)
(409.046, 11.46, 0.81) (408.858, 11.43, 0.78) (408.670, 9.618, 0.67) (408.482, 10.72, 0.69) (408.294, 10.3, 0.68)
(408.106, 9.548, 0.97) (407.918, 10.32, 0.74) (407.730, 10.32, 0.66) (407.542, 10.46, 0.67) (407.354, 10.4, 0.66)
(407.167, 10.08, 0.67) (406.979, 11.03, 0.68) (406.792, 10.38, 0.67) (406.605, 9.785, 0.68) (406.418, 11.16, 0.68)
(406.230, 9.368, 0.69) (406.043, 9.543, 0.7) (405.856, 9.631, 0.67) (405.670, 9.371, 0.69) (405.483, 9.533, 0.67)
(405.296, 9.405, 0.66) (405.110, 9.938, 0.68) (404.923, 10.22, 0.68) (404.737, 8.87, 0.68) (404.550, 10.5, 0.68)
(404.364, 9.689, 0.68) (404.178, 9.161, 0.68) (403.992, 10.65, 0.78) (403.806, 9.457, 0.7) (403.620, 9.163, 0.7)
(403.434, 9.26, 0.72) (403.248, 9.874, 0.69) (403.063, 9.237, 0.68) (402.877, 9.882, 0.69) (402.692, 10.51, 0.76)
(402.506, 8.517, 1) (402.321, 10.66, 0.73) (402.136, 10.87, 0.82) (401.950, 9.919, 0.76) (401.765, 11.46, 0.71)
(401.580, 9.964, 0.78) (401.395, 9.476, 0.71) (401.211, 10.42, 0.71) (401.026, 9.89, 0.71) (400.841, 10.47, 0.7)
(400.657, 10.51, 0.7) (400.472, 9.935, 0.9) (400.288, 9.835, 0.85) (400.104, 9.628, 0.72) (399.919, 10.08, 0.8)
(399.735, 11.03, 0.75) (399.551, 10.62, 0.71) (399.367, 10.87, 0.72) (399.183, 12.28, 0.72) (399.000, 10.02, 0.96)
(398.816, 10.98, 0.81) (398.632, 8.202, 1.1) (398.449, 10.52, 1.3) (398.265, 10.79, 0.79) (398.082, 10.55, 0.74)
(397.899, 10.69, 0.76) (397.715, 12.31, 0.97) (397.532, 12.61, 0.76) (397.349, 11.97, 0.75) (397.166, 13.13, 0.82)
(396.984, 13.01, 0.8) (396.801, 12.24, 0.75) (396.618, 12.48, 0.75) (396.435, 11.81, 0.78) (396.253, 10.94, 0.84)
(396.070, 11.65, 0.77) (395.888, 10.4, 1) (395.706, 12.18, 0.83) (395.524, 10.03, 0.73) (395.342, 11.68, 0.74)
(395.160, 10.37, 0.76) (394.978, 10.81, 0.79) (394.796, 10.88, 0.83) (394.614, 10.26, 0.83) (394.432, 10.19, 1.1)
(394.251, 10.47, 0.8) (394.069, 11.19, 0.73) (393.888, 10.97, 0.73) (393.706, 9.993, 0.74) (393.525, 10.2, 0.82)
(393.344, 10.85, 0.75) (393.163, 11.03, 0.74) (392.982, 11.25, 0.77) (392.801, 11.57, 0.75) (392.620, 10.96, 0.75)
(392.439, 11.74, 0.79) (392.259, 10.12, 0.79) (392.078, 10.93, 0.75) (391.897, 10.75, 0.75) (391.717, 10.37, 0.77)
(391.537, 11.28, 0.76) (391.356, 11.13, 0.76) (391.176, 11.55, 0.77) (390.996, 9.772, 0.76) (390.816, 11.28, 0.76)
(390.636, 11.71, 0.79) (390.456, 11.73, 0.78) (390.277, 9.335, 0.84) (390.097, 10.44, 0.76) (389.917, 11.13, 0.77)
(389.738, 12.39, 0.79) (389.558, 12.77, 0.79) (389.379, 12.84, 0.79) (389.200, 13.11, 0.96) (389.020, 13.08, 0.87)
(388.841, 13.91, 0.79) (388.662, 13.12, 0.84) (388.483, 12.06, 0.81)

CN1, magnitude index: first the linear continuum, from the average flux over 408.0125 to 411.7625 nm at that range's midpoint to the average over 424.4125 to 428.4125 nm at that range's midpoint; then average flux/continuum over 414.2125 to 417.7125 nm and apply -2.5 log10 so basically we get 0.10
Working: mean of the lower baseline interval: 11.5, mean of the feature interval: 9.68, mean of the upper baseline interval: 9.22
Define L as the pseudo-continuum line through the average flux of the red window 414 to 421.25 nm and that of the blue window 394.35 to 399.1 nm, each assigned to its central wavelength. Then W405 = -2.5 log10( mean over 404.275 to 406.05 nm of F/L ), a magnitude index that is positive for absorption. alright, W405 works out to 0.091 mag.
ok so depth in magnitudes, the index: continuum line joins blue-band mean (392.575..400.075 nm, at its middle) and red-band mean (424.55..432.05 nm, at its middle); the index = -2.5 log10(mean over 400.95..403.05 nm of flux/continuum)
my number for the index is 0.07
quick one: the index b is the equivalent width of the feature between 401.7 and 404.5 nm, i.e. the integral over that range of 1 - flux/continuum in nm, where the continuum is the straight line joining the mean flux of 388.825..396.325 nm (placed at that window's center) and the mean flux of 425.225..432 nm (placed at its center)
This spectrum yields 0.188 nm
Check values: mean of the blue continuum 11.1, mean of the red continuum 9.25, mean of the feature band 9.88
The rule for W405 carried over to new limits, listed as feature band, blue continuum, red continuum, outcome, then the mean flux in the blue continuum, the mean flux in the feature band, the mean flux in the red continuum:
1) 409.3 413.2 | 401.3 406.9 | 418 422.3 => -0.16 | 9.85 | 11.2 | 9.41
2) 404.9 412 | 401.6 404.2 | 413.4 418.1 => -0.10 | 9.92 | 10.8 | 9.67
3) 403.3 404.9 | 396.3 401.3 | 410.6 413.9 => 0.12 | 11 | 9.63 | 10.4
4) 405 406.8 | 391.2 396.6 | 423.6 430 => 0.06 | 10.9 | 9.79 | 9.21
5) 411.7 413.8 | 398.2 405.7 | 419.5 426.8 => -0.04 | 10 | 9.99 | 9.27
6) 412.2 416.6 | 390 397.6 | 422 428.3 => 0.02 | 11.1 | 9.64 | 9.2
